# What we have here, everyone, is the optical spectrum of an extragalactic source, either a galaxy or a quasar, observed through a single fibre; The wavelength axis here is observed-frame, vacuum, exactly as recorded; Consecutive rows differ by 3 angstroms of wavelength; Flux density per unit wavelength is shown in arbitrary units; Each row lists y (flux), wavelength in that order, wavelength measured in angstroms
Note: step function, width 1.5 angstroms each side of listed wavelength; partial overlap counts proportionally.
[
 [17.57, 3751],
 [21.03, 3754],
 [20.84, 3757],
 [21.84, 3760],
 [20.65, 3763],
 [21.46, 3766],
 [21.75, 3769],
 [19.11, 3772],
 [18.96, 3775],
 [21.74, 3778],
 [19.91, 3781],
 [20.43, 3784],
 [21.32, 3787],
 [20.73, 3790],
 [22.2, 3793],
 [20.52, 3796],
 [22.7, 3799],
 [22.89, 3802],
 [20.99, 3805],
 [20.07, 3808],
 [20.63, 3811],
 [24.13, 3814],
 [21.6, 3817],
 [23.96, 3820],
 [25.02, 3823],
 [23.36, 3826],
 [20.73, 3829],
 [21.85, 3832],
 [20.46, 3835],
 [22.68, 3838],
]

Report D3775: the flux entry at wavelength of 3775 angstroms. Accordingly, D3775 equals 18.96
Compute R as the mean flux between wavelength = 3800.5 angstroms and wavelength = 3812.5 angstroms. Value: 21.1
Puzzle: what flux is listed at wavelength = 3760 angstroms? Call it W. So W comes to 21.84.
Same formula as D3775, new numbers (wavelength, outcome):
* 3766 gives 21.46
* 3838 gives 22.68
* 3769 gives 21.75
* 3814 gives 24.13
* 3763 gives 20.65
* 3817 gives 21.6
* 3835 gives 20.46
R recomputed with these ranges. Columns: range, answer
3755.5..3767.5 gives 21.2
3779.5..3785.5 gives 20.2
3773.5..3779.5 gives 20.3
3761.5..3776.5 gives 20.4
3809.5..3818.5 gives 22.1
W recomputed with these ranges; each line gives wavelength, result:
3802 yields 22.89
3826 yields 23.36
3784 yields 20.43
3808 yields 20.07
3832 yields 21.85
